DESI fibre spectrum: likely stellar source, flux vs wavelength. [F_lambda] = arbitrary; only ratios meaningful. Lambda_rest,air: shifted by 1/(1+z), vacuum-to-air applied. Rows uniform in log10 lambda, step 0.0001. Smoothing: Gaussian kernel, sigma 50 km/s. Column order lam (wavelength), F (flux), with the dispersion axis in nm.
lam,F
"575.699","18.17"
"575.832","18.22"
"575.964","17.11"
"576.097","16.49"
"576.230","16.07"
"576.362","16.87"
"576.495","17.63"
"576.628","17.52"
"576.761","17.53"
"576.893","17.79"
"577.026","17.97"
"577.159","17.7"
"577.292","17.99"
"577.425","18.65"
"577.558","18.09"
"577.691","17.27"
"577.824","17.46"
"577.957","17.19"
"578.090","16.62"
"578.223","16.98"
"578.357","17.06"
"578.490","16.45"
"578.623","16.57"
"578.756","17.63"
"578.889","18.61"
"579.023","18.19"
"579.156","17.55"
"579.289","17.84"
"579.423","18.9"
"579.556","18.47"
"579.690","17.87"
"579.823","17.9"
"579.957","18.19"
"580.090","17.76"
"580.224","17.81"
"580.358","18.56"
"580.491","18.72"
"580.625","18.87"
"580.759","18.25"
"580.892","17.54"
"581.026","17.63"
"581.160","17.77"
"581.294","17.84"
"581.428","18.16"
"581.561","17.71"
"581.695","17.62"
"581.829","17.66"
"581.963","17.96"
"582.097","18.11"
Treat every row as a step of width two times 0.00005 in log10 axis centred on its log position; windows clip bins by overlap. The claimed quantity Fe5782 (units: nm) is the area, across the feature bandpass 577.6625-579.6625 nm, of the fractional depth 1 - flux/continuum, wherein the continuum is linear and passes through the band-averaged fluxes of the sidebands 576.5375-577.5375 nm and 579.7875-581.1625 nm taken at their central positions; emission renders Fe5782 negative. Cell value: 0.05 nm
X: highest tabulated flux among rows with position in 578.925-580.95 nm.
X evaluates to 18.9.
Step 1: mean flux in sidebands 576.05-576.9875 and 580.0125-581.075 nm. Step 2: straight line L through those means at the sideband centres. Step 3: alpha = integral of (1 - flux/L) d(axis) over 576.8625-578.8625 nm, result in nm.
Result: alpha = 0.01 nm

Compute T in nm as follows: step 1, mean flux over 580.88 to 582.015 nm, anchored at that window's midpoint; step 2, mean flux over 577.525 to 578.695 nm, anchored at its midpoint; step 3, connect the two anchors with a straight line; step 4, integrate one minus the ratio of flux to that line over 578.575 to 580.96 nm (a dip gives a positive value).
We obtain -0.092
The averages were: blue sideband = 17.1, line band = 18.1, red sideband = 17.8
